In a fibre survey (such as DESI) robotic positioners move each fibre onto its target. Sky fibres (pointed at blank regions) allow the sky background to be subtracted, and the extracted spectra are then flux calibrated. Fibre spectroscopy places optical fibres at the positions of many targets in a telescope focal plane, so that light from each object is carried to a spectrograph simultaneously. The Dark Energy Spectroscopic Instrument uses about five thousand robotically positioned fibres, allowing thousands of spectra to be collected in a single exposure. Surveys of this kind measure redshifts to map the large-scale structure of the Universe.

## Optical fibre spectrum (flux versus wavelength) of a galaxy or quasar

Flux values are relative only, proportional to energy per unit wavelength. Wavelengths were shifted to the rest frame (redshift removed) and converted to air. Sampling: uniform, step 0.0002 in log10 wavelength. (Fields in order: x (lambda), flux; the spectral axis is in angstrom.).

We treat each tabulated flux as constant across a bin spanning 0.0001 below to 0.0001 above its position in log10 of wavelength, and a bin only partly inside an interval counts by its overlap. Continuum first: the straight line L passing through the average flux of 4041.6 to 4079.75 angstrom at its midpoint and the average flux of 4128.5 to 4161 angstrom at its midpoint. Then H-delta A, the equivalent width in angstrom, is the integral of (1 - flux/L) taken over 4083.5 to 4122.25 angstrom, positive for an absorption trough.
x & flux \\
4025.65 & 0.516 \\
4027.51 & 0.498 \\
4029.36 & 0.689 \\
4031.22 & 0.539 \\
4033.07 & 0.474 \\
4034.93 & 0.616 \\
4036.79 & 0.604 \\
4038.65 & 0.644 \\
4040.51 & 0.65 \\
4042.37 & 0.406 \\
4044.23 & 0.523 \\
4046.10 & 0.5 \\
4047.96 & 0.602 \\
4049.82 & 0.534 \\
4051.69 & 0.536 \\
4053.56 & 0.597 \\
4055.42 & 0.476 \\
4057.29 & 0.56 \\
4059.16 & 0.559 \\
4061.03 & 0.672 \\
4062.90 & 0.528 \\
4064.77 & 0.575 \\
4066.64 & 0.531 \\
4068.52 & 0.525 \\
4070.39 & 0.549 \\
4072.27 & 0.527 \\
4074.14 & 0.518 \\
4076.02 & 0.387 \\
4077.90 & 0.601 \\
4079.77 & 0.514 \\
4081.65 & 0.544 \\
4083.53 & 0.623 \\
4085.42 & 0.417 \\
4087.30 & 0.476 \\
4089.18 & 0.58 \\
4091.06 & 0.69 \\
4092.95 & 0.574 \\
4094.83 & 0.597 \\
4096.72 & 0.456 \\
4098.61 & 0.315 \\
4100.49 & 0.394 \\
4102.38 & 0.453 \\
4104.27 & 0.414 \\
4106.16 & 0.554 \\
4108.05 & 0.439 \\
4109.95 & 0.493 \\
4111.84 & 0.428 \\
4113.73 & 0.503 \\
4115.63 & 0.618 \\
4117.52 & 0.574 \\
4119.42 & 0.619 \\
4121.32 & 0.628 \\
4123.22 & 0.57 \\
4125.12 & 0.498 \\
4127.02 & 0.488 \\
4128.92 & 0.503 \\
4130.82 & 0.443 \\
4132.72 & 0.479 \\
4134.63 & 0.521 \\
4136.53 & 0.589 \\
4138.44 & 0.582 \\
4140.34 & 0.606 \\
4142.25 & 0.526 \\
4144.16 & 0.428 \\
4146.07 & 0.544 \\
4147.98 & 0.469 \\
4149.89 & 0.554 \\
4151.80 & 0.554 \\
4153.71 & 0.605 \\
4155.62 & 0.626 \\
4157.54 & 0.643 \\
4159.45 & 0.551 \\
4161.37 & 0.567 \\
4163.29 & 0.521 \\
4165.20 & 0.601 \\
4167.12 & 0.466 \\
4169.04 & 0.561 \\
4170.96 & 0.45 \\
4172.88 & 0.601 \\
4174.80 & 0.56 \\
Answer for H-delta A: 1.8 angstrom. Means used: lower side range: 0.535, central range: 0.514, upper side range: 0.544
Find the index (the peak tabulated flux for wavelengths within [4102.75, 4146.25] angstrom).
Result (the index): 0.628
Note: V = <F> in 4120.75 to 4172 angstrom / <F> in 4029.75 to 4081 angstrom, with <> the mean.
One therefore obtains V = 0.98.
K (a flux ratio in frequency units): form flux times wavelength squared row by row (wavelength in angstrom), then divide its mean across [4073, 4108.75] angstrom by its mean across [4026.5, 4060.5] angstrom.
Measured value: 0.9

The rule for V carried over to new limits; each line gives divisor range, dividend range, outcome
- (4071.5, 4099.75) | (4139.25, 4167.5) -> 1.06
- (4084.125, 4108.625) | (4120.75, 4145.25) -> 1.07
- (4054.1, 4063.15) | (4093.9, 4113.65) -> 0.81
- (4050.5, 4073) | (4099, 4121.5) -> 0.91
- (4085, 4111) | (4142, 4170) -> 1.12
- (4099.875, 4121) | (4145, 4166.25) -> 1.12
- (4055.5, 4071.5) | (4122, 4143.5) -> 0.95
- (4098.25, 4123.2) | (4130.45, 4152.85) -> 1.05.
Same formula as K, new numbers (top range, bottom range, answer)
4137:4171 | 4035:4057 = 1.05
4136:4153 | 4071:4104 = 1.09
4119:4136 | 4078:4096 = 0.96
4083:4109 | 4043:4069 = 0.92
